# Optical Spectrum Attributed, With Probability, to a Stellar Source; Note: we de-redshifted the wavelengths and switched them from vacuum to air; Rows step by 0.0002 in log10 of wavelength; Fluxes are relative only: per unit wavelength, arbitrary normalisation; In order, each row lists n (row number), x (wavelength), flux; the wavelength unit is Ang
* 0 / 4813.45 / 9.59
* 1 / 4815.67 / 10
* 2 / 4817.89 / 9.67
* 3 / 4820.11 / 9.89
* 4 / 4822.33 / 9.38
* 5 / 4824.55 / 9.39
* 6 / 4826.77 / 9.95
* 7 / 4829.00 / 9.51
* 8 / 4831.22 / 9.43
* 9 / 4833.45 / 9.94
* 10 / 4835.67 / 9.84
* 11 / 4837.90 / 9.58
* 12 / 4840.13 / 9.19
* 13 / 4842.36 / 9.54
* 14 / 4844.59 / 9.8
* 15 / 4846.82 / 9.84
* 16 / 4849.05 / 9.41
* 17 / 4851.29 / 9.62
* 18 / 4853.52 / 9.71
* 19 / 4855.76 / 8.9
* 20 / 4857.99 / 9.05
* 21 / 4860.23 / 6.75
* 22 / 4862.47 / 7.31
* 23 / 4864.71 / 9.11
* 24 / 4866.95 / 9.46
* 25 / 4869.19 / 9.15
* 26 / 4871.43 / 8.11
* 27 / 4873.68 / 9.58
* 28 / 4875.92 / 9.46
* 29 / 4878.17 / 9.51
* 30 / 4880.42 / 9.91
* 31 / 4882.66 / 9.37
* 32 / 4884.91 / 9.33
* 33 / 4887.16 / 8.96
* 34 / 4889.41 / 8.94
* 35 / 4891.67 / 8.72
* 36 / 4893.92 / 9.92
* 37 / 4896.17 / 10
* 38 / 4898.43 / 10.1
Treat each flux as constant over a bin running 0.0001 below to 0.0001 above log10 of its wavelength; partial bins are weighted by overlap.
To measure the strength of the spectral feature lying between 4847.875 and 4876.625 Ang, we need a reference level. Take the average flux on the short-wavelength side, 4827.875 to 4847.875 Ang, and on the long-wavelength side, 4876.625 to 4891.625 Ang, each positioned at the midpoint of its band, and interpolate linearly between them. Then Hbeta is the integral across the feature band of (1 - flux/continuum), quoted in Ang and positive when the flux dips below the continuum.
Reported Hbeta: 1.7 Ang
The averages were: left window 9.63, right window 9.29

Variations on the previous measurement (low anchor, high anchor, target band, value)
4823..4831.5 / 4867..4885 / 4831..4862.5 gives 0.7 Ang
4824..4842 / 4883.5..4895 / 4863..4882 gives 0.1 Ang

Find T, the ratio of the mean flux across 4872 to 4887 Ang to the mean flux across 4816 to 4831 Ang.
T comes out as 1.0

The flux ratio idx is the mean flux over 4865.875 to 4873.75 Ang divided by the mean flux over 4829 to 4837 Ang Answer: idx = 0.9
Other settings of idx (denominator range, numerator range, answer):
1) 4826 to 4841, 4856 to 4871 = 0.88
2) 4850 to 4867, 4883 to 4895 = 1.06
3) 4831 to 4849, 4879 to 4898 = 0.98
